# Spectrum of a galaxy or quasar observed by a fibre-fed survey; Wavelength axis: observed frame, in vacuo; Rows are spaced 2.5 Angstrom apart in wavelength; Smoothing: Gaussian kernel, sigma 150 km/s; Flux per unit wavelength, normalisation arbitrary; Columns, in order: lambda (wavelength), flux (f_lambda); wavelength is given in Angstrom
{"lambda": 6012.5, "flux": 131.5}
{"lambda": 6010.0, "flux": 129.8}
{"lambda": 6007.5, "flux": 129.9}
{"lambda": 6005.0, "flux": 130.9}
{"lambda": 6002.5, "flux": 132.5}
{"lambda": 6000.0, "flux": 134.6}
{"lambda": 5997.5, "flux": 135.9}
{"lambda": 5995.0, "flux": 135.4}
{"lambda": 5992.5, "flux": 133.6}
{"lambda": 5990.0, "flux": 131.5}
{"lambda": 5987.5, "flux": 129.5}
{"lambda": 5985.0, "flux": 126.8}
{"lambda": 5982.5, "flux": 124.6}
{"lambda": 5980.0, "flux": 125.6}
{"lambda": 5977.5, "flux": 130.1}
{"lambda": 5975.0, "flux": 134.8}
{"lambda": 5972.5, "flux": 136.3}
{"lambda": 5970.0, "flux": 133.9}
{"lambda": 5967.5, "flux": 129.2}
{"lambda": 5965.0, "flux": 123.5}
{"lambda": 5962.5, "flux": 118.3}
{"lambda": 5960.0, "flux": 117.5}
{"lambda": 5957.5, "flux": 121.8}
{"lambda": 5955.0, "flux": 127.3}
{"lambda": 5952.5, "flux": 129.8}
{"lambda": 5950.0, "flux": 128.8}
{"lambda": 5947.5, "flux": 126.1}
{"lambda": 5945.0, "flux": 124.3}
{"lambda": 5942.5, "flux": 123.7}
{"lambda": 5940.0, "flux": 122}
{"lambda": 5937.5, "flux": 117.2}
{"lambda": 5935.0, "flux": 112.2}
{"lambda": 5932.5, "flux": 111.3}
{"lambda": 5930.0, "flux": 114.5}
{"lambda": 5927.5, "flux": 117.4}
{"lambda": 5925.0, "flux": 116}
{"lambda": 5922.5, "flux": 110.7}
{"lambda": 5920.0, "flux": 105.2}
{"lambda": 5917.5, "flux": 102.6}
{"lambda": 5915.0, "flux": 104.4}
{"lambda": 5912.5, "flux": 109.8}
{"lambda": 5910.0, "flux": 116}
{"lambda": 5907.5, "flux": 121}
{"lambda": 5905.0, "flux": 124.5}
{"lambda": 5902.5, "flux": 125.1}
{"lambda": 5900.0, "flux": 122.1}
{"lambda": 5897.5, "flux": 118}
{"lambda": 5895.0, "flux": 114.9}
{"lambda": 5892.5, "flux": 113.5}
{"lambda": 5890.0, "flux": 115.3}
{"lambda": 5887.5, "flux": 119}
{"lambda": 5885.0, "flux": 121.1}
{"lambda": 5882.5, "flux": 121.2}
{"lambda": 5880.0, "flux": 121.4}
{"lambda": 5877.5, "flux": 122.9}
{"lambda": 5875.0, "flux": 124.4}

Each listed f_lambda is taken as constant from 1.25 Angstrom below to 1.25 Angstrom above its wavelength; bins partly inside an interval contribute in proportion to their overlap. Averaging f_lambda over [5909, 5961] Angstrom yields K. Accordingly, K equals 117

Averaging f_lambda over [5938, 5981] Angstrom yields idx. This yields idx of 126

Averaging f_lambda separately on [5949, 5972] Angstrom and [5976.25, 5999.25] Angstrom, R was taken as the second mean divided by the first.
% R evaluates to 1.0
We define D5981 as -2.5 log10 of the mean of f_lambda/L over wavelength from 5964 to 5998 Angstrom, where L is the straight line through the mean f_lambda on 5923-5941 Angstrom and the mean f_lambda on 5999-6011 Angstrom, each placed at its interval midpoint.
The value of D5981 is -0.04 mag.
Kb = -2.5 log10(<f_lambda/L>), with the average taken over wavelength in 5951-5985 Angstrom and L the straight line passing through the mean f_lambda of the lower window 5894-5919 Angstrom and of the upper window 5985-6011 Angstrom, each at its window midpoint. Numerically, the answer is -0.003 mag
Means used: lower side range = 116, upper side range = 132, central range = 127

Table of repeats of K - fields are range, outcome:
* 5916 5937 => 111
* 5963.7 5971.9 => 129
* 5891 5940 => 115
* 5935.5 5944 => 120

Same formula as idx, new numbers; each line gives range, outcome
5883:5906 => 119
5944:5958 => 127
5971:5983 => 131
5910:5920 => 107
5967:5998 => 131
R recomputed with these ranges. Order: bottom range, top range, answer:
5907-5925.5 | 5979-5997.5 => 1.18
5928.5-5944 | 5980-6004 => 1.12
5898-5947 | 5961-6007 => 1.12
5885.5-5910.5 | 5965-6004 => 1.10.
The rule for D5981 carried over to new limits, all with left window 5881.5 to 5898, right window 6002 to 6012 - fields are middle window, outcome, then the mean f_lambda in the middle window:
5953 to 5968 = 0.02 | 123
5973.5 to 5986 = -0.01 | 129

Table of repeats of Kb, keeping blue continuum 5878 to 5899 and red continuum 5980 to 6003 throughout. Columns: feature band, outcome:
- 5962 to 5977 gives -0.01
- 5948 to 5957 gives -0.01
